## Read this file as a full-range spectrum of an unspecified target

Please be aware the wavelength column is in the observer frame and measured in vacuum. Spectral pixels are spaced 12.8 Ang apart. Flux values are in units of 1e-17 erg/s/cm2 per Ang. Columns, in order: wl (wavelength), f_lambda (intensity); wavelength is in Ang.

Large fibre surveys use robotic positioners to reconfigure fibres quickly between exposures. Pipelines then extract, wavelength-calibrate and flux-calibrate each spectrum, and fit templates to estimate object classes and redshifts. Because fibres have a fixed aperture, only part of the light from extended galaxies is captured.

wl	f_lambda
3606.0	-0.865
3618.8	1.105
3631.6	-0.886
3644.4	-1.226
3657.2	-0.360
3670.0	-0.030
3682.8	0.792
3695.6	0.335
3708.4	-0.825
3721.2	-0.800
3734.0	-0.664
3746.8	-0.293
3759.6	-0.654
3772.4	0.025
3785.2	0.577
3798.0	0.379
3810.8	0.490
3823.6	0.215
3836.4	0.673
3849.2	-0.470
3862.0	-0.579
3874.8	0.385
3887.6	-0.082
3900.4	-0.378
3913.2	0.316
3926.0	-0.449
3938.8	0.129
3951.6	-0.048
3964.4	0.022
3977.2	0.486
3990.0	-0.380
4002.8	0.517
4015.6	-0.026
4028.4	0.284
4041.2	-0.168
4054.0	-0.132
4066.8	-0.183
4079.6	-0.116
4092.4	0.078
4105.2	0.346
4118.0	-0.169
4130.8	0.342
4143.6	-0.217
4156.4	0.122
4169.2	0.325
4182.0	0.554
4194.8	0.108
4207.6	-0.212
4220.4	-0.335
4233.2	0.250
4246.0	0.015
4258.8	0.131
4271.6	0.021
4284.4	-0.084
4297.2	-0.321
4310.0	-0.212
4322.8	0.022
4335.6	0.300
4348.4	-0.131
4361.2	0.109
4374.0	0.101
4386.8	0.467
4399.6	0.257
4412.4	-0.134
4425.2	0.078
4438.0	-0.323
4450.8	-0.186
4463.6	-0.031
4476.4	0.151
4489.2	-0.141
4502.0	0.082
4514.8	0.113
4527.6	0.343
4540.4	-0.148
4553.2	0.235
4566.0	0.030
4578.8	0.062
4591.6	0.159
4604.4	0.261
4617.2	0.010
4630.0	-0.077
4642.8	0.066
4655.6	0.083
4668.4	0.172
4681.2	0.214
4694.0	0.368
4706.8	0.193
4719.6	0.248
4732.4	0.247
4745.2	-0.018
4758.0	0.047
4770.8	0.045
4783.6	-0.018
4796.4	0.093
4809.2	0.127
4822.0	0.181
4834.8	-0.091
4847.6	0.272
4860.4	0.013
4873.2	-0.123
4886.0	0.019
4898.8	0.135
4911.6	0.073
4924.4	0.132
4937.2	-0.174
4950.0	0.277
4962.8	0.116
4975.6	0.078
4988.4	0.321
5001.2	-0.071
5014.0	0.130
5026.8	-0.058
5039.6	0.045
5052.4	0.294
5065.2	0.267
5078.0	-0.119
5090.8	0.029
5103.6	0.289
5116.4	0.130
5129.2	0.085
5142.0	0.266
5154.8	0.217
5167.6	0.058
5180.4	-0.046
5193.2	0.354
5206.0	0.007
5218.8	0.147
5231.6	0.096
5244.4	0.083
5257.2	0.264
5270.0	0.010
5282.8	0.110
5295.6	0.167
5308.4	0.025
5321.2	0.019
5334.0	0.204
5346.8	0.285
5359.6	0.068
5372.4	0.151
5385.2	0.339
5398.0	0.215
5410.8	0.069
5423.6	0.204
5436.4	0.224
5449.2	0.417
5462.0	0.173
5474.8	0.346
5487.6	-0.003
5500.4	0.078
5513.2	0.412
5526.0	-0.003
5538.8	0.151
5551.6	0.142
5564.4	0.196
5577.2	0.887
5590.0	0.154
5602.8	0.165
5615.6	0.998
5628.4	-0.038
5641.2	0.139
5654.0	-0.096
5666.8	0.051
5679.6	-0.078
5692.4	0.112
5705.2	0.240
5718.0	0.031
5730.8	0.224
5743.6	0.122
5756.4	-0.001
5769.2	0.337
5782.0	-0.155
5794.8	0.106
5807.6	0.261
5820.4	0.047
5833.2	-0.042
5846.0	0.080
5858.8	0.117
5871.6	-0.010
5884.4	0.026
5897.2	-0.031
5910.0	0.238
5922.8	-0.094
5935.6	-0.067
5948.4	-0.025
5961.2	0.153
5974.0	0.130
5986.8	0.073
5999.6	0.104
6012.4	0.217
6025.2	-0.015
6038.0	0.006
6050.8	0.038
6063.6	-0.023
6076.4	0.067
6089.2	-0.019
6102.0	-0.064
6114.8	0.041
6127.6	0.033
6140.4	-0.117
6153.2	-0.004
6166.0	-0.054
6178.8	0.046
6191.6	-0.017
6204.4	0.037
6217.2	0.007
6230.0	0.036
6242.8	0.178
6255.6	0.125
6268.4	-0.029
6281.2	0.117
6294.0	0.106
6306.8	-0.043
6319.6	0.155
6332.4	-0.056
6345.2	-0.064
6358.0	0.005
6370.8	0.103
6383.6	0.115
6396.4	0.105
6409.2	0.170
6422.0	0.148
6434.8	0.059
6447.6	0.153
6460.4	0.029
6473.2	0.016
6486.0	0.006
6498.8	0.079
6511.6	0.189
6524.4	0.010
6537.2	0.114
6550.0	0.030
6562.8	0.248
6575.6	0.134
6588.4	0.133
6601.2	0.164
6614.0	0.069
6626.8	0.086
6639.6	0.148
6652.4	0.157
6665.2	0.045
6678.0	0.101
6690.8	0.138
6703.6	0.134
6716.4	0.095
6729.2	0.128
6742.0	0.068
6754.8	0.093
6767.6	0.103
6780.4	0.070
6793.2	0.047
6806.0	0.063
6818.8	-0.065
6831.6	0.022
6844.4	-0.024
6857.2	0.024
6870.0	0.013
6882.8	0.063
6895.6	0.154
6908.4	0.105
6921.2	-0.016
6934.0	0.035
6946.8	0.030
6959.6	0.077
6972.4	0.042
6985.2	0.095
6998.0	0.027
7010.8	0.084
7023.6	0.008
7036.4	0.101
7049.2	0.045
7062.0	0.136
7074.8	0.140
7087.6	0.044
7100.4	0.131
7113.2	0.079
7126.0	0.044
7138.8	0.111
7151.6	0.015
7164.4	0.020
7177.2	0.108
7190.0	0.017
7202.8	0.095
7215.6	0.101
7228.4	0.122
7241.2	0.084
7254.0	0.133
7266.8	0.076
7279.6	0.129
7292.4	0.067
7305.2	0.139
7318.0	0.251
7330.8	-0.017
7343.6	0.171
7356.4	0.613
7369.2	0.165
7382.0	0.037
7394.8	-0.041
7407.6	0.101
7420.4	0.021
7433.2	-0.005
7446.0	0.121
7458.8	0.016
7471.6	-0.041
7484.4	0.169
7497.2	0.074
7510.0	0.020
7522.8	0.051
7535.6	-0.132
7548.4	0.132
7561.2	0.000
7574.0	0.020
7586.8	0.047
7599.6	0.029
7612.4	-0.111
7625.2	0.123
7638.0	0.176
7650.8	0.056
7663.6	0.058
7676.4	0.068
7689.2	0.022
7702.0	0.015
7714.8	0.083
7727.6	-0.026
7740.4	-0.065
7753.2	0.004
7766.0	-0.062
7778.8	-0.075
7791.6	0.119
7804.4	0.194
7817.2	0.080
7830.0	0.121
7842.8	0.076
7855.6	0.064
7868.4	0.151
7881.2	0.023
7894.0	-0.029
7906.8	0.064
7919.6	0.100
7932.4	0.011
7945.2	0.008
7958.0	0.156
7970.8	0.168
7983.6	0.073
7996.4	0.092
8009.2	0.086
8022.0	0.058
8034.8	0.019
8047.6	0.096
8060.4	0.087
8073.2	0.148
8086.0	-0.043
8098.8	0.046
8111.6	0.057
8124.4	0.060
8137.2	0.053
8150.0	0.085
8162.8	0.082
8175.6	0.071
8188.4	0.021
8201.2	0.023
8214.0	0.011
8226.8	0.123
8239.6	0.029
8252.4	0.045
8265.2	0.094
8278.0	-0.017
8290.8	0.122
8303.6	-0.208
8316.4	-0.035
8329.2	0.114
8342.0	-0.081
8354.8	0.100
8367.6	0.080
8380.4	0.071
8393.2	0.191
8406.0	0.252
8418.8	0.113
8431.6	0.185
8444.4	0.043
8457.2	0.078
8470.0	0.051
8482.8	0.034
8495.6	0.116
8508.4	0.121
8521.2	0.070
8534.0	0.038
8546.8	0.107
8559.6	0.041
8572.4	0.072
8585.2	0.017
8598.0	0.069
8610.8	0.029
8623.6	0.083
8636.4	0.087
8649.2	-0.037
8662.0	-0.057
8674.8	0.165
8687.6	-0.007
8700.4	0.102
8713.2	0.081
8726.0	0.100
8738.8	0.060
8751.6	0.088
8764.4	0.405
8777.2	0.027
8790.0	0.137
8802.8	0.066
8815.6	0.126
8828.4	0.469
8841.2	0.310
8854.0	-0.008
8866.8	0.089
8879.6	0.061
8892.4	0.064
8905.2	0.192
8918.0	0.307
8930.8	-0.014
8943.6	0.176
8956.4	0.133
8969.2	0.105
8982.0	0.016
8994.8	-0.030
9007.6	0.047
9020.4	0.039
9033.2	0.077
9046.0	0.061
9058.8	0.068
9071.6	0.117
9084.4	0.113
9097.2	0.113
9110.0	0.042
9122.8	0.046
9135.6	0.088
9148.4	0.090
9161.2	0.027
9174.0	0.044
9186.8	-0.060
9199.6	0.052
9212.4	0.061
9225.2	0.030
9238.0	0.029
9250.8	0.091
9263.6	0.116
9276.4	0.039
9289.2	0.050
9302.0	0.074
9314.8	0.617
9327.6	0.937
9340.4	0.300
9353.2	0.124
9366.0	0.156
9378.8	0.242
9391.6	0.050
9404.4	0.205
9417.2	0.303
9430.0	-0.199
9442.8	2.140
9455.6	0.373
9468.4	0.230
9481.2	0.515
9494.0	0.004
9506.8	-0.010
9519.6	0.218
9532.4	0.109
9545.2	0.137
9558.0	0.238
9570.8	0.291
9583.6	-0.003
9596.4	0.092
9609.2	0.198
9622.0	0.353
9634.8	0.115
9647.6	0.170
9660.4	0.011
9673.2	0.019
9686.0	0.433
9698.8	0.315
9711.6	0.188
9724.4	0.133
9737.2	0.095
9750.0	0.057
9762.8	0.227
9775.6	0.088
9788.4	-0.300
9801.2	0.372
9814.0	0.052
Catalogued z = 0.121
